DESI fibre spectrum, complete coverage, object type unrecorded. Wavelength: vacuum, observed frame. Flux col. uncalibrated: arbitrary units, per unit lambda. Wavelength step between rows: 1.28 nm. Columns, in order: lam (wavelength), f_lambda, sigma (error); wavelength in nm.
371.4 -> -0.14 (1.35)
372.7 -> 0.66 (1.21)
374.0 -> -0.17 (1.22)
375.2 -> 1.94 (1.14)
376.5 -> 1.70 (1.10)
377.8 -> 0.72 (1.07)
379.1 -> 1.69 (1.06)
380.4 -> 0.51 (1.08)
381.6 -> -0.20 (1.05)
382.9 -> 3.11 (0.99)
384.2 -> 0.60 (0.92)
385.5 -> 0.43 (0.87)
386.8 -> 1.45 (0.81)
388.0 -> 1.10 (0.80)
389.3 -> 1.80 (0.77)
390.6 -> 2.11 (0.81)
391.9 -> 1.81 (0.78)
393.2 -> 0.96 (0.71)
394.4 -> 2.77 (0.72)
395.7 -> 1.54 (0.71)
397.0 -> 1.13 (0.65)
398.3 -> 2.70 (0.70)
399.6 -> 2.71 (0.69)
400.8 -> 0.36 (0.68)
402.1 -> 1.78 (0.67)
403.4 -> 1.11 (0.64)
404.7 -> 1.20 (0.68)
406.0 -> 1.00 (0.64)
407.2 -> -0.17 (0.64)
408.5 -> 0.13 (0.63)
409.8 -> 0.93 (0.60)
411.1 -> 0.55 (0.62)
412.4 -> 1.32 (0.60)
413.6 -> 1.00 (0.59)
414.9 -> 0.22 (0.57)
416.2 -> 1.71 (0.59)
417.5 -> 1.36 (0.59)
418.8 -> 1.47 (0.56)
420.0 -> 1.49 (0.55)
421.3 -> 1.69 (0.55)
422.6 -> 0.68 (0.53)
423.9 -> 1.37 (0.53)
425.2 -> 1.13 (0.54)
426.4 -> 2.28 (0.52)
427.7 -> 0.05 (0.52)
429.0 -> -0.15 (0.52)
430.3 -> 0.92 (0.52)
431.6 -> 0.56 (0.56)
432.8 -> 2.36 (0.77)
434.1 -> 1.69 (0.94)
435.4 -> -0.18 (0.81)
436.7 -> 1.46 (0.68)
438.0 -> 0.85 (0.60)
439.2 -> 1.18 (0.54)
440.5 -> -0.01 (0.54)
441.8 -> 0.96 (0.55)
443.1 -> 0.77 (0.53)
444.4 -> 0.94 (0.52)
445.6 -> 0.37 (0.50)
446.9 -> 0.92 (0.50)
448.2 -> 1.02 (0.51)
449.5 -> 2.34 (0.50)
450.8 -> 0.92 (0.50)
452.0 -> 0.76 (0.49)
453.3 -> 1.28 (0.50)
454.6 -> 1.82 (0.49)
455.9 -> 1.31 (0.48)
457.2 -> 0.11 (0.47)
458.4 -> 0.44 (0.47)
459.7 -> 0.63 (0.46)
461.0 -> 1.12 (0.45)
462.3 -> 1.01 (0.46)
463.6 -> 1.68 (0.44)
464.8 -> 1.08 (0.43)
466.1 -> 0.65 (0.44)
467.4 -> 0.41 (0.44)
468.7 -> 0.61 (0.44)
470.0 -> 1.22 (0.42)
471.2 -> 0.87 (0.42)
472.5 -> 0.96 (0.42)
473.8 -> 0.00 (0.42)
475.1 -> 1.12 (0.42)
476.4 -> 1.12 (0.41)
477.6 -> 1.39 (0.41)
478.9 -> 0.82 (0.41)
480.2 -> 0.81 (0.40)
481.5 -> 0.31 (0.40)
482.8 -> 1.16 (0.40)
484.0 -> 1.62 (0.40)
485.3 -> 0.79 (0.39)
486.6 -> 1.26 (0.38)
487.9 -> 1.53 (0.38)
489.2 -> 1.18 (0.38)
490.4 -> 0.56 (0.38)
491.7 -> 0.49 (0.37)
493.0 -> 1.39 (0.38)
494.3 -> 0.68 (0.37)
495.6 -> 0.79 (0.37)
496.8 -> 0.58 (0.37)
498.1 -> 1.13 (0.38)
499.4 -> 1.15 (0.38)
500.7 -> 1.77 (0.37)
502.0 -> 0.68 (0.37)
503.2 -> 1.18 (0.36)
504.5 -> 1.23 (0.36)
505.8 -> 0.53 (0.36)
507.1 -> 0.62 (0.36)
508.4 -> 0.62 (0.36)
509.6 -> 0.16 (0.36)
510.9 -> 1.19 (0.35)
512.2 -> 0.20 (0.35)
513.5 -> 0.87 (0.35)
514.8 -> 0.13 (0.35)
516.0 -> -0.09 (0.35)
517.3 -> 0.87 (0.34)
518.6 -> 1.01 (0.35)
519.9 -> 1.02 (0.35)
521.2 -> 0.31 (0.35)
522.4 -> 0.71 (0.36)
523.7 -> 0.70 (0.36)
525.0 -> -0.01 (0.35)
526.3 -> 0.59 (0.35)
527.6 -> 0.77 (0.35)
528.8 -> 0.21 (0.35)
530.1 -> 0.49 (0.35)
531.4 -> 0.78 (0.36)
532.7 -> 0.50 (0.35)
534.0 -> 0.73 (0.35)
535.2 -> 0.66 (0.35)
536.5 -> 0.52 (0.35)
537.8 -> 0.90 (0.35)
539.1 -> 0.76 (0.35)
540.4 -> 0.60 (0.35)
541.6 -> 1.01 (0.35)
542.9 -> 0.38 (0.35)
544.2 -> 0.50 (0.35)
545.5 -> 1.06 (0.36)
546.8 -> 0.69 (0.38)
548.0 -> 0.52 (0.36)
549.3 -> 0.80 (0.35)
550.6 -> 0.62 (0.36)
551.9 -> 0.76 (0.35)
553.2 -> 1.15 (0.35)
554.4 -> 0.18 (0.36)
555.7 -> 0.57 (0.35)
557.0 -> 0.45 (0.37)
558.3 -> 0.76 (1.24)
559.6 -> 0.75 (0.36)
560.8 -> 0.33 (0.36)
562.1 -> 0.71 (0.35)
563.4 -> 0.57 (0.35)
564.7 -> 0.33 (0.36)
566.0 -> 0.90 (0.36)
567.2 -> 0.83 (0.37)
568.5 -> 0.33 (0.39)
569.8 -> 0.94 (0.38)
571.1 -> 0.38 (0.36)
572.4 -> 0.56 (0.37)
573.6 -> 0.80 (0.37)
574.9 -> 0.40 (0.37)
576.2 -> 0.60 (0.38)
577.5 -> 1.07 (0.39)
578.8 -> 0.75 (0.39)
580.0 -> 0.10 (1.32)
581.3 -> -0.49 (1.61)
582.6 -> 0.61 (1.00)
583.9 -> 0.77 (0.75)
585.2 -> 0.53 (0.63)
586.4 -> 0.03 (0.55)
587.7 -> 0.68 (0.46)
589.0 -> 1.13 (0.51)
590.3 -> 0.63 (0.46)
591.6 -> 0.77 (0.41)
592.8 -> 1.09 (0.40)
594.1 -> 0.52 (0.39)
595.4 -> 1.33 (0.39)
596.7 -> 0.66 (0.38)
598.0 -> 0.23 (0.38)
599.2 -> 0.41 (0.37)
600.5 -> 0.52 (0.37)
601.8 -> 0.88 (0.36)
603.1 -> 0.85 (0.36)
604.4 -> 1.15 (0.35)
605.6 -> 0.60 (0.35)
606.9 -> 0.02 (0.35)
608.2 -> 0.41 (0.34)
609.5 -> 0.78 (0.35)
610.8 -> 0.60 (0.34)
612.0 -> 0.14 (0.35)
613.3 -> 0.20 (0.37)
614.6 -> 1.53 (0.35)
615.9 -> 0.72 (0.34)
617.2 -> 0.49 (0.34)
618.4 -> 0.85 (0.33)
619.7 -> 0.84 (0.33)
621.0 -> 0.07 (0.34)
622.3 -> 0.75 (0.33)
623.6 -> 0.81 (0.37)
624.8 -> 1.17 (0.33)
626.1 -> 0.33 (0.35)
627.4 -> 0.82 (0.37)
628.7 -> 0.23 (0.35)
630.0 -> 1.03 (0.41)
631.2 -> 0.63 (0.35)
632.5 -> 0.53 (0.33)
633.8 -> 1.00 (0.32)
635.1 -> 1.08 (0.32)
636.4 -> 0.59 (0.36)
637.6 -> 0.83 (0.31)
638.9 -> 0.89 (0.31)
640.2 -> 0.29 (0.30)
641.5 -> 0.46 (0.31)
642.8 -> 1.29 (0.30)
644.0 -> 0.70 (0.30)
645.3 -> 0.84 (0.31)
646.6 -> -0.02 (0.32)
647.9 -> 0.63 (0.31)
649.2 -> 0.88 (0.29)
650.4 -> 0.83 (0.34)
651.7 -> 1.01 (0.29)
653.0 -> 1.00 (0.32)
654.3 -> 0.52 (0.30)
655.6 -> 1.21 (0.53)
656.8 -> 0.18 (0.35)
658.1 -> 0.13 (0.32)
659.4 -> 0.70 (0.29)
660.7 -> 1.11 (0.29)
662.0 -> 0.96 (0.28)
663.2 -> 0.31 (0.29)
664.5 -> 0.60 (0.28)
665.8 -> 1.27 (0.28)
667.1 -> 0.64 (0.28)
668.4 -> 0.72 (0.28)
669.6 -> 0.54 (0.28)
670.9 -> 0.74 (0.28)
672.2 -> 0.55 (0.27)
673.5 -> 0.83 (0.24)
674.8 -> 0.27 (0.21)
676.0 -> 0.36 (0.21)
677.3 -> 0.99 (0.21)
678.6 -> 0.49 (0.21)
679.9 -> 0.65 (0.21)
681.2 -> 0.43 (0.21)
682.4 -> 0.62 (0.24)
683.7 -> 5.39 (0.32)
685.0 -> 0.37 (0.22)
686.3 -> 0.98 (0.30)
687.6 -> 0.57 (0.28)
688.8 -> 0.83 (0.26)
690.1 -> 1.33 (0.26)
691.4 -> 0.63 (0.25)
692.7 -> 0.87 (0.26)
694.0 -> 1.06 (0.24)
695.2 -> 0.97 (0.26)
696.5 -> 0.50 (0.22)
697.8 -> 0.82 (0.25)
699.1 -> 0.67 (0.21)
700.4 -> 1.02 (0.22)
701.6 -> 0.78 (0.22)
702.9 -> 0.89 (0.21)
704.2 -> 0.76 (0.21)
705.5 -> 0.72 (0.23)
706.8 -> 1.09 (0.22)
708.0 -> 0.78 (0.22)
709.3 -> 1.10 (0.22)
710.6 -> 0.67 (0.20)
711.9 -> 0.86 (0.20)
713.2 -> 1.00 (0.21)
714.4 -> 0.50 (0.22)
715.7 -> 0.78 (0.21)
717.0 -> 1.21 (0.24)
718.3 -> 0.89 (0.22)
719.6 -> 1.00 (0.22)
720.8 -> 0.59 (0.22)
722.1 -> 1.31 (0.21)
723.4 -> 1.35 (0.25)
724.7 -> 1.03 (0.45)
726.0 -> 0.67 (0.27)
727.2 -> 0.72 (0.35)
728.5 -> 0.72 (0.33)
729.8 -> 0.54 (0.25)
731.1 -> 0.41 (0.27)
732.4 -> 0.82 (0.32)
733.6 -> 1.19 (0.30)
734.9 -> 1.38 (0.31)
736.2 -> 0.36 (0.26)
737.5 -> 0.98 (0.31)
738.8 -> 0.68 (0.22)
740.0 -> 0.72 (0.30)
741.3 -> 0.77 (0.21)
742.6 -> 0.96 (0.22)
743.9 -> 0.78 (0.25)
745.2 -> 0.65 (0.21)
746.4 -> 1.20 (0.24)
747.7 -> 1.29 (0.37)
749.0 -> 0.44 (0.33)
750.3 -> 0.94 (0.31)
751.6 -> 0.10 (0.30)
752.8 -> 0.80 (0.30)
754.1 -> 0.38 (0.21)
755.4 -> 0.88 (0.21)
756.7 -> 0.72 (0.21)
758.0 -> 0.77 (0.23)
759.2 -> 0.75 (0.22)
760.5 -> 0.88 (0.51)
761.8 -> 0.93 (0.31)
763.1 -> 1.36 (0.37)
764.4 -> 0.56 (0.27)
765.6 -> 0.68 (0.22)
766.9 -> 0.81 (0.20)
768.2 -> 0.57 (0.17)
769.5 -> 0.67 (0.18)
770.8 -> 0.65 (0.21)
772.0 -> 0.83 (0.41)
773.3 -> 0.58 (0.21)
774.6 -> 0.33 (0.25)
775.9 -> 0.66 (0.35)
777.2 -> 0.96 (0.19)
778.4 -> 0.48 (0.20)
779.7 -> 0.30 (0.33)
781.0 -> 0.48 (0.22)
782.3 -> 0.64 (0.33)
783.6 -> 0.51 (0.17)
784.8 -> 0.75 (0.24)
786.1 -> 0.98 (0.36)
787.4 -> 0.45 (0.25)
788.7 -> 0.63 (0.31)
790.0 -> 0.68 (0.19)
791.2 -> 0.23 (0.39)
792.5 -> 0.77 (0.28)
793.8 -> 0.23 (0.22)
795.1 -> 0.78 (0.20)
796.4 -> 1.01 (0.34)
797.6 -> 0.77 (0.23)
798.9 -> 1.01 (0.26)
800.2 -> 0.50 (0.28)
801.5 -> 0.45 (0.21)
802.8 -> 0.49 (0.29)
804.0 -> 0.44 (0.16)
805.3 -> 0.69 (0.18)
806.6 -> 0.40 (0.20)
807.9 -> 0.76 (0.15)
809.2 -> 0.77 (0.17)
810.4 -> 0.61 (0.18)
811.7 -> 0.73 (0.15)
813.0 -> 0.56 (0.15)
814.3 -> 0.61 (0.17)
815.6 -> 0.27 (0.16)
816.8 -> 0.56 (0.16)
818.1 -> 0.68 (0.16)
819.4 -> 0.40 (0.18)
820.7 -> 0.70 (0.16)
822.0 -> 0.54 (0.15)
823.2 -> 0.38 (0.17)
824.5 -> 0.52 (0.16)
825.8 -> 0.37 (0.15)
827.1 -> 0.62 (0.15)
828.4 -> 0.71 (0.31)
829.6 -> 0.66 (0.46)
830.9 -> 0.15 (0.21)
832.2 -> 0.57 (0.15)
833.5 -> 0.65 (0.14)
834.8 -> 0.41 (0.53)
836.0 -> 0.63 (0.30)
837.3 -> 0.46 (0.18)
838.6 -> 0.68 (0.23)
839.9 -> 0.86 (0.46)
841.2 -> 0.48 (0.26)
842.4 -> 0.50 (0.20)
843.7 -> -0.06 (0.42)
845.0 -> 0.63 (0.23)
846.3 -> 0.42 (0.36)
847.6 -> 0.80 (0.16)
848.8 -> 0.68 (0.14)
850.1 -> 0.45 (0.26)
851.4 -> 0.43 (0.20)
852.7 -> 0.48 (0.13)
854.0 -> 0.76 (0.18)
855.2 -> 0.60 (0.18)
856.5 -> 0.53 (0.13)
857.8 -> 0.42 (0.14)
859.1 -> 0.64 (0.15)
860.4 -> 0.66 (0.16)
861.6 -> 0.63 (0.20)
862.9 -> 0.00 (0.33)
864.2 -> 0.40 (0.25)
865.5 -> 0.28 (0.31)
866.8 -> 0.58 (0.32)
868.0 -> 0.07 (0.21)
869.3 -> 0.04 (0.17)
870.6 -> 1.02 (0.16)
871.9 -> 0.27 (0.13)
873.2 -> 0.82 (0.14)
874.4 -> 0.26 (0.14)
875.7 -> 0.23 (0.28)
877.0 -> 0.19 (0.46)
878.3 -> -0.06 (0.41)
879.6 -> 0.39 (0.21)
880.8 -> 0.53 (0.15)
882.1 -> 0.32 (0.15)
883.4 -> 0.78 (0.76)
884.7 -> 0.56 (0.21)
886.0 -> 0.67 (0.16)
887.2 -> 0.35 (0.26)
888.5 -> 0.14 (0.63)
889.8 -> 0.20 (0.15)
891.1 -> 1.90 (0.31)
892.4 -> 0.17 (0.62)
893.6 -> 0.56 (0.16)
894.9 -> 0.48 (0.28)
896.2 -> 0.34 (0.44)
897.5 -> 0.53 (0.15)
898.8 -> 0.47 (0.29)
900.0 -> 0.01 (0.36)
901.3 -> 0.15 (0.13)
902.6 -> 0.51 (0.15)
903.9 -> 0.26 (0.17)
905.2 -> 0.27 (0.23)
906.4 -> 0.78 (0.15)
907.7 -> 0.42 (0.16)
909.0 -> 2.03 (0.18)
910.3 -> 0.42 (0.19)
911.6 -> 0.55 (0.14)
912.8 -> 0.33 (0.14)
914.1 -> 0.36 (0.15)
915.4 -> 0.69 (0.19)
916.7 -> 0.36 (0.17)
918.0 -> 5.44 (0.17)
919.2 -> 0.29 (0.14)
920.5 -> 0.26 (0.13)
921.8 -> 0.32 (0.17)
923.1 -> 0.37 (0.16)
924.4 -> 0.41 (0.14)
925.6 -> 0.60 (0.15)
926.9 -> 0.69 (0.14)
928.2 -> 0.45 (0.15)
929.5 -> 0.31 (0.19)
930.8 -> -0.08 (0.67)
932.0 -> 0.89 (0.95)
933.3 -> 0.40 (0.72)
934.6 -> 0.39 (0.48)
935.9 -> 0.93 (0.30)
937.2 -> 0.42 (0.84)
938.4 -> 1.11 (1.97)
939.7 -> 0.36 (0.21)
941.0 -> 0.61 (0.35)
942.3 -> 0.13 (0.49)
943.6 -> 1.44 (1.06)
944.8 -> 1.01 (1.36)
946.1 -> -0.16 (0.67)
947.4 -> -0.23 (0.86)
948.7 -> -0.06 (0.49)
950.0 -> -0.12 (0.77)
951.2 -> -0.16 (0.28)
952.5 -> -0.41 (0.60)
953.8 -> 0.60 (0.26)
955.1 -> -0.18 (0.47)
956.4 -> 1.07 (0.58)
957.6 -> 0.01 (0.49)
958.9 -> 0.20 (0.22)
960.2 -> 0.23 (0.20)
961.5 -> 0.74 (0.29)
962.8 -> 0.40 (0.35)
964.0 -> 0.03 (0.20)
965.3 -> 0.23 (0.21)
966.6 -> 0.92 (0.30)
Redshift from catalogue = 0.833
